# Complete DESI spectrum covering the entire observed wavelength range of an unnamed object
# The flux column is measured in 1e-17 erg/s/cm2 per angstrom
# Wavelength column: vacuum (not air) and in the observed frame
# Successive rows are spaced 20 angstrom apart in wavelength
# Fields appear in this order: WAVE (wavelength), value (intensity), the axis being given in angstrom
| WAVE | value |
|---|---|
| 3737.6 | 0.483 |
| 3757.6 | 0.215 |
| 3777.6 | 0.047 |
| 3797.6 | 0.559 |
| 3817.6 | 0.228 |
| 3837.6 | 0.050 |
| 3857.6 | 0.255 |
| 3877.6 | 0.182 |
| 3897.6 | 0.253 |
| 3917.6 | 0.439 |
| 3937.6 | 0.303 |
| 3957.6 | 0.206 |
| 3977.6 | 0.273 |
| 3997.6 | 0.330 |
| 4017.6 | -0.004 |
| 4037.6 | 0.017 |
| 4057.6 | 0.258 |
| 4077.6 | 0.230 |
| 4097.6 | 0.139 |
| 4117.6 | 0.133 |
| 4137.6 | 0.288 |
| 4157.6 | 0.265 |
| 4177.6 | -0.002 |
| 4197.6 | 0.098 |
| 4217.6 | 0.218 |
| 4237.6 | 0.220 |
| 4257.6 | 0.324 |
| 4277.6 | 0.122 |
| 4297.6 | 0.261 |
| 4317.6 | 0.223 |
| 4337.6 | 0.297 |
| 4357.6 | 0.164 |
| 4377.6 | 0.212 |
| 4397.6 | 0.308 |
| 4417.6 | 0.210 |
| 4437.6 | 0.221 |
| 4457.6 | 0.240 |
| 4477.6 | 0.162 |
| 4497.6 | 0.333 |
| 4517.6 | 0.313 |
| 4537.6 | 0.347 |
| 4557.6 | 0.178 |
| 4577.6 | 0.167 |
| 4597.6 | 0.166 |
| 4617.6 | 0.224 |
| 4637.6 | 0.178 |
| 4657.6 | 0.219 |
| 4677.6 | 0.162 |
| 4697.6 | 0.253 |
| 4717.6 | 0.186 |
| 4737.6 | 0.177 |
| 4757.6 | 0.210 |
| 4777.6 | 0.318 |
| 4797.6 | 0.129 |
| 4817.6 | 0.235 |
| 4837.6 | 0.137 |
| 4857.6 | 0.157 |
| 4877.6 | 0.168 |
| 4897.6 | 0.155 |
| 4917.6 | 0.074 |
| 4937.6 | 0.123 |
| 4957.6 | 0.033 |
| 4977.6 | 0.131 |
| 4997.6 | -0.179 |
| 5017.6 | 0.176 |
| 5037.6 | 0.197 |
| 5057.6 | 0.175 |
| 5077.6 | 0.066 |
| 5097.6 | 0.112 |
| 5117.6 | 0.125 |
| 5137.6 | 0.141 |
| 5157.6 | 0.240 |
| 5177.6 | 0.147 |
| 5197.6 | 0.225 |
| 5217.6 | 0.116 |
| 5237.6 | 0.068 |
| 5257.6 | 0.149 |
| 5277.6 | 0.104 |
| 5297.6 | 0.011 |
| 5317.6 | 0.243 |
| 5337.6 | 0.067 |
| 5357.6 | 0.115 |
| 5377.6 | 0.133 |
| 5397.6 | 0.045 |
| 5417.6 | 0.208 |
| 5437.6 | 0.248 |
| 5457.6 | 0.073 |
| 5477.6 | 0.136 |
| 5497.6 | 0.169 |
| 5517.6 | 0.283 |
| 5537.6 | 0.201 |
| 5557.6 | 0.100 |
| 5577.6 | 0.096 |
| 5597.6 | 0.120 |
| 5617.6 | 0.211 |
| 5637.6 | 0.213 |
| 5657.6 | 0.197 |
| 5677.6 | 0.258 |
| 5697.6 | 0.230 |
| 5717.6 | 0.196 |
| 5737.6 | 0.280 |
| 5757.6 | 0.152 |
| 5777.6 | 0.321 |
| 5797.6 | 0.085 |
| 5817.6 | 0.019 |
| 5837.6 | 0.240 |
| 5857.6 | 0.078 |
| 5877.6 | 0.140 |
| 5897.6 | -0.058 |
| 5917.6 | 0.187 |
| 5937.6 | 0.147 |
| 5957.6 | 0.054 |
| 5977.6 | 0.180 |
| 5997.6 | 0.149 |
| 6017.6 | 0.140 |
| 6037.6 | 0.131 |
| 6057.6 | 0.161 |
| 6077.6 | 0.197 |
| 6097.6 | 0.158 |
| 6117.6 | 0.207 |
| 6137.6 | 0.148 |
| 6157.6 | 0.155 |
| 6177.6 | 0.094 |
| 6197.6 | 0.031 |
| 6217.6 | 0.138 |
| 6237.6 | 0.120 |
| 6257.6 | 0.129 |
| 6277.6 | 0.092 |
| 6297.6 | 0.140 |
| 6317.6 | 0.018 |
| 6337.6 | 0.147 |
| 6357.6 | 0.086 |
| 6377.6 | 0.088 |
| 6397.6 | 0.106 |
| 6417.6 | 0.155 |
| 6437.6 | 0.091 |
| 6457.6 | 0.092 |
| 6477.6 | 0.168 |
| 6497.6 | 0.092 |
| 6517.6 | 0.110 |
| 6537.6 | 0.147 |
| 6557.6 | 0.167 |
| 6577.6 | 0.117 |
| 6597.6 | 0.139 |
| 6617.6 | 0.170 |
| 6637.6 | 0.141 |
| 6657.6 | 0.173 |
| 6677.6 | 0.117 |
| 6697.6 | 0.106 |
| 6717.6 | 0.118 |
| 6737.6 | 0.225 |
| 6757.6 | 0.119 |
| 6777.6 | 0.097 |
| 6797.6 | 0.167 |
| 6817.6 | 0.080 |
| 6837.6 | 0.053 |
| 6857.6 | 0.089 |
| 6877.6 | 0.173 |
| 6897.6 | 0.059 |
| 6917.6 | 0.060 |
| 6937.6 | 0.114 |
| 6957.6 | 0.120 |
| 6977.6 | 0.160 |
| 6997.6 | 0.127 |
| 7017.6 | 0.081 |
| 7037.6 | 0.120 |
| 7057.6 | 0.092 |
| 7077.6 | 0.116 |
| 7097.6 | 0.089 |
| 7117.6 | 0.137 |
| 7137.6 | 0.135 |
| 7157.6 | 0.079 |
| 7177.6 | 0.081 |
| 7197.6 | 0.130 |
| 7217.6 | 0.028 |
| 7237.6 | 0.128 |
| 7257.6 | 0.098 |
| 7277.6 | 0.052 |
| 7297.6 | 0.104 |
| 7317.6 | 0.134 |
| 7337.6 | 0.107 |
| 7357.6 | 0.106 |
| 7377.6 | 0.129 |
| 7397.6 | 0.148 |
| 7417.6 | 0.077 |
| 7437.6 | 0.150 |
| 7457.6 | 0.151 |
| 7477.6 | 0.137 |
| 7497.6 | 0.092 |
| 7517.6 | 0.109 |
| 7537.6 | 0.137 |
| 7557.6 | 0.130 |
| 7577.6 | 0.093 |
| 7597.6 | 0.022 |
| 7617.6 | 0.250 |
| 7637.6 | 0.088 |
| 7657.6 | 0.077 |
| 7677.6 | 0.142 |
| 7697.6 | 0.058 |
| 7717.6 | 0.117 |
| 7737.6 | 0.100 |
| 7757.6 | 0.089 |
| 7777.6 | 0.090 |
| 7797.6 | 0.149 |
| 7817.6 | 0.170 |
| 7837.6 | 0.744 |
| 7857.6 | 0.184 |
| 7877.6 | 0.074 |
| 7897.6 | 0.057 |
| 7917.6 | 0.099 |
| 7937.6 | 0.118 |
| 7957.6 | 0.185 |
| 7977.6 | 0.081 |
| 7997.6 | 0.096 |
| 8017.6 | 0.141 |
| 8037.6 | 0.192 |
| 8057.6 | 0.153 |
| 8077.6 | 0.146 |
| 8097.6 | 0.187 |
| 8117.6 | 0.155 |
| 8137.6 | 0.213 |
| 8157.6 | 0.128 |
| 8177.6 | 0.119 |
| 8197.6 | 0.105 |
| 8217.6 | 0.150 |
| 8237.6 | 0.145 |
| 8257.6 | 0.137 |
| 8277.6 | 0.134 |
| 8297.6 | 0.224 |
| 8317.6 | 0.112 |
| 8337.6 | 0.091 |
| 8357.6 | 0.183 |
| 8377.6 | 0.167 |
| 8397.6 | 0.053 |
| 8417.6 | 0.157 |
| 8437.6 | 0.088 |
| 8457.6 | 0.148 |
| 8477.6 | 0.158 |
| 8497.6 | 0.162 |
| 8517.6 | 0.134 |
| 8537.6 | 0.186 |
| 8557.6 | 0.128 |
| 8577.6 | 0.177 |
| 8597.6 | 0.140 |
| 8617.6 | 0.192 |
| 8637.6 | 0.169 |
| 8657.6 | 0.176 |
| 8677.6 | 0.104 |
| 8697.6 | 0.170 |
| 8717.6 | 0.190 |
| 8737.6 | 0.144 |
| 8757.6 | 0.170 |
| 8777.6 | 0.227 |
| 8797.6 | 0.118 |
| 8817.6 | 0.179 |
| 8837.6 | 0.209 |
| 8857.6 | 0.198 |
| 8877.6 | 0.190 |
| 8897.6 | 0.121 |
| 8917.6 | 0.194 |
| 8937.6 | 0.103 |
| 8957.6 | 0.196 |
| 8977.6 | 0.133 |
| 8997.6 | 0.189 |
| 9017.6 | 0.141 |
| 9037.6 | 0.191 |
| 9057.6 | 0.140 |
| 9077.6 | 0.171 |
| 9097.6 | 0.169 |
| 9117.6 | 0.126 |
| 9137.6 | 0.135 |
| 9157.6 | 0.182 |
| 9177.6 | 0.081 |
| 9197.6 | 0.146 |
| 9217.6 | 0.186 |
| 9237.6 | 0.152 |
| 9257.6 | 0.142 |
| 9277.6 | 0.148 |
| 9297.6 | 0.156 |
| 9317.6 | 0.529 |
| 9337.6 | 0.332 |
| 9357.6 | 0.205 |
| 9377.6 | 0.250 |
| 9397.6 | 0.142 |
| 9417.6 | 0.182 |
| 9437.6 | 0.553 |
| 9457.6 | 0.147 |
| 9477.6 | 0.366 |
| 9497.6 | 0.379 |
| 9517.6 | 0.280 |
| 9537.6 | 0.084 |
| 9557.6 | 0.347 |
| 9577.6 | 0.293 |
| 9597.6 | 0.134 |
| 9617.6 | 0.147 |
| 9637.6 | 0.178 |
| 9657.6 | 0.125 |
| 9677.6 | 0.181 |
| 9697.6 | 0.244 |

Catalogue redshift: 1.102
